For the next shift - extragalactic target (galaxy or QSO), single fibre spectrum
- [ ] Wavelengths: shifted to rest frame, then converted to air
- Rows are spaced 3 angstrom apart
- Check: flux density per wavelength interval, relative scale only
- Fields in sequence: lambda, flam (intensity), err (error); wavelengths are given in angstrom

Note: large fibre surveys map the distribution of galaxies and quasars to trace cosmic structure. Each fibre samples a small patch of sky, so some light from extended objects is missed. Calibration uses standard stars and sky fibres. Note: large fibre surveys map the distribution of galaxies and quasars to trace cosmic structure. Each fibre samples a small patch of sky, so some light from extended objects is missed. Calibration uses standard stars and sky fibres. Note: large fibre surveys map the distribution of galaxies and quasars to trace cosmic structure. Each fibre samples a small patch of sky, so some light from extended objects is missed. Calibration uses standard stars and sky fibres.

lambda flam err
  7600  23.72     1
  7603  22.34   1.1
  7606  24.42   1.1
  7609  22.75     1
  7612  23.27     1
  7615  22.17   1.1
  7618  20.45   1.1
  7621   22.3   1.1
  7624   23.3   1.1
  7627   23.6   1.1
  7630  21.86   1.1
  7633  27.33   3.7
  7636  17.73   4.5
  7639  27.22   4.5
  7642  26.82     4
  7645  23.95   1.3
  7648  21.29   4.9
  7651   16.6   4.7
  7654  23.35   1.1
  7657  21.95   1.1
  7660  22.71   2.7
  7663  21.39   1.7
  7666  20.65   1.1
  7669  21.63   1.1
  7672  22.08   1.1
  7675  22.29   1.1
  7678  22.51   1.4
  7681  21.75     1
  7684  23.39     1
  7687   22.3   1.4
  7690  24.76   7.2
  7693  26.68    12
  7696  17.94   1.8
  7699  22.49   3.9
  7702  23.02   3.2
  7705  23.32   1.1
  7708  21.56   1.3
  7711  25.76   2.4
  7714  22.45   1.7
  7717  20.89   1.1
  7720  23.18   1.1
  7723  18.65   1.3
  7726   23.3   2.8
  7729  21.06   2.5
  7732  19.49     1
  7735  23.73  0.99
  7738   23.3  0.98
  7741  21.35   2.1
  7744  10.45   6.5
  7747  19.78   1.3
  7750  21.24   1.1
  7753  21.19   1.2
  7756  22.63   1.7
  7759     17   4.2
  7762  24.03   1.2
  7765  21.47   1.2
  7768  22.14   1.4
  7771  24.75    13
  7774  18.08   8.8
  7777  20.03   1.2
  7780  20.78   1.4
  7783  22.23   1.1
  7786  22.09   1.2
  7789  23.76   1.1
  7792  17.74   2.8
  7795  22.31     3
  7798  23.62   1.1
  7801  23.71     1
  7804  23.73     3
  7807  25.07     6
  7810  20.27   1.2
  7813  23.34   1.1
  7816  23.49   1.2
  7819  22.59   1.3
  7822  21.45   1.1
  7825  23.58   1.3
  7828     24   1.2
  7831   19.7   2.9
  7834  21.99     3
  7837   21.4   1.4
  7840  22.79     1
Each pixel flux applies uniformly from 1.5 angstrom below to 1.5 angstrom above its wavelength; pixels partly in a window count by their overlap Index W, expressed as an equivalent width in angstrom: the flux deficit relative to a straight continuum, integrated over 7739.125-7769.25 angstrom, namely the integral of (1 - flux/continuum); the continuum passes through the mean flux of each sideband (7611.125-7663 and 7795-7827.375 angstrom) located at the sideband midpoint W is 3.7 angstrom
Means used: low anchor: 22.7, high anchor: 23.1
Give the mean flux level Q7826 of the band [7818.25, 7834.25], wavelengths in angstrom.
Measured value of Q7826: 22.2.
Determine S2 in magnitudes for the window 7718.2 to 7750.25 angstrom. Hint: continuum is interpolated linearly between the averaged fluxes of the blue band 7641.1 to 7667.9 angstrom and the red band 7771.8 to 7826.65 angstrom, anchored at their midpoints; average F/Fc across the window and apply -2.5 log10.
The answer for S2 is 0.081 mag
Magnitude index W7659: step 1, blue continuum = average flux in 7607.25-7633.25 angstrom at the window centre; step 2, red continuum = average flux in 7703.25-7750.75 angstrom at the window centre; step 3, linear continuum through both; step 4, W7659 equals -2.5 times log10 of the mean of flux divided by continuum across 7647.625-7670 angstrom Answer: 0.053 mag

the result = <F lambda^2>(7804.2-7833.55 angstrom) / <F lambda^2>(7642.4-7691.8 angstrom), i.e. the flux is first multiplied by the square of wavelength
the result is 1.06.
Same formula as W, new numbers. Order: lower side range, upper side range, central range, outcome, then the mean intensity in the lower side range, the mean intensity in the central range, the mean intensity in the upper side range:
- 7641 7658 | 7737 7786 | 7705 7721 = -1.10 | 22.2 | 22.8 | 20.7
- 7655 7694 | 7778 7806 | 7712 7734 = 0.97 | 22.6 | 21.4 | 22.2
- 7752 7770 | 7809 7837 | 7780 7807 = -0.68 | 21.5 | 22.5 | 22.3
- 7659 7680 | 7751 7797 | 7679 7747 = -0.46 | 21.9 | 21.8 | 21.4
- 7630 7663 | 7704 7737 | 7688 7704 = -0.45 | 22.8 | 23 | 22.1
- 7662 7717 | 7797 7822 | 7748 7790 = 2.62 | 22.5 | 21.5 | 23.1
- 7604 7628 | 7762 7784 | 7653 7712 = -0.84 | 22.8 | 22.5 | 21.5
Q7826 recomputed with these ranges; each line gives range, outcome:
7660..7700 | 22.3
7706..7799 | 21.3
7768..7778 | 21.2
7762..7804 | 21.9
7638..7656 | 23.1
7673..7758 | 21.8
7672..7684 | 22.3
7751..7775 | 21.5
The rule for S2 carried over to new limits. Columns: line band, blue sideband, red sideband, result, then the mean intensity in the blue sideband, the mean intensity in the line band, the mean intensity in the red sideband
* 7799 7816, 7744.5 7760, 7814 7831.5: -0.06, 19.8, 23.3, 22.7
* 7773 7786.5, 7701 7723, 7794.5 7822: 0.11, 22.6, 20.6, 23.1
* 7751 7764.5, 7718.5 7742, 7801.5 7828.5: 0.05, 21.8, 21.2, 23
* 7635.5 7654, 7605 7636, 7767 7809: 0.01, 22.9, 22.6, 22.1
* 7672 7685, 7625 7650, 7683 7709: 0.03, 23.6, 22.4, 22.8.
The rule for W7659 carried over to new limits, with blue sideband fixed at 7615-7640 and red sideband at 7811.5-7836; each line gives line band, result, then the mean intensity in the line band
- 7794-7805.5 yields -0.04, 23.4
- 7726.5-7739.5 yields 0.03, 22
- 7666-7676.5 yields 0.05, 21.8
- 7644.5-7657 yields 0.08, 21.2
